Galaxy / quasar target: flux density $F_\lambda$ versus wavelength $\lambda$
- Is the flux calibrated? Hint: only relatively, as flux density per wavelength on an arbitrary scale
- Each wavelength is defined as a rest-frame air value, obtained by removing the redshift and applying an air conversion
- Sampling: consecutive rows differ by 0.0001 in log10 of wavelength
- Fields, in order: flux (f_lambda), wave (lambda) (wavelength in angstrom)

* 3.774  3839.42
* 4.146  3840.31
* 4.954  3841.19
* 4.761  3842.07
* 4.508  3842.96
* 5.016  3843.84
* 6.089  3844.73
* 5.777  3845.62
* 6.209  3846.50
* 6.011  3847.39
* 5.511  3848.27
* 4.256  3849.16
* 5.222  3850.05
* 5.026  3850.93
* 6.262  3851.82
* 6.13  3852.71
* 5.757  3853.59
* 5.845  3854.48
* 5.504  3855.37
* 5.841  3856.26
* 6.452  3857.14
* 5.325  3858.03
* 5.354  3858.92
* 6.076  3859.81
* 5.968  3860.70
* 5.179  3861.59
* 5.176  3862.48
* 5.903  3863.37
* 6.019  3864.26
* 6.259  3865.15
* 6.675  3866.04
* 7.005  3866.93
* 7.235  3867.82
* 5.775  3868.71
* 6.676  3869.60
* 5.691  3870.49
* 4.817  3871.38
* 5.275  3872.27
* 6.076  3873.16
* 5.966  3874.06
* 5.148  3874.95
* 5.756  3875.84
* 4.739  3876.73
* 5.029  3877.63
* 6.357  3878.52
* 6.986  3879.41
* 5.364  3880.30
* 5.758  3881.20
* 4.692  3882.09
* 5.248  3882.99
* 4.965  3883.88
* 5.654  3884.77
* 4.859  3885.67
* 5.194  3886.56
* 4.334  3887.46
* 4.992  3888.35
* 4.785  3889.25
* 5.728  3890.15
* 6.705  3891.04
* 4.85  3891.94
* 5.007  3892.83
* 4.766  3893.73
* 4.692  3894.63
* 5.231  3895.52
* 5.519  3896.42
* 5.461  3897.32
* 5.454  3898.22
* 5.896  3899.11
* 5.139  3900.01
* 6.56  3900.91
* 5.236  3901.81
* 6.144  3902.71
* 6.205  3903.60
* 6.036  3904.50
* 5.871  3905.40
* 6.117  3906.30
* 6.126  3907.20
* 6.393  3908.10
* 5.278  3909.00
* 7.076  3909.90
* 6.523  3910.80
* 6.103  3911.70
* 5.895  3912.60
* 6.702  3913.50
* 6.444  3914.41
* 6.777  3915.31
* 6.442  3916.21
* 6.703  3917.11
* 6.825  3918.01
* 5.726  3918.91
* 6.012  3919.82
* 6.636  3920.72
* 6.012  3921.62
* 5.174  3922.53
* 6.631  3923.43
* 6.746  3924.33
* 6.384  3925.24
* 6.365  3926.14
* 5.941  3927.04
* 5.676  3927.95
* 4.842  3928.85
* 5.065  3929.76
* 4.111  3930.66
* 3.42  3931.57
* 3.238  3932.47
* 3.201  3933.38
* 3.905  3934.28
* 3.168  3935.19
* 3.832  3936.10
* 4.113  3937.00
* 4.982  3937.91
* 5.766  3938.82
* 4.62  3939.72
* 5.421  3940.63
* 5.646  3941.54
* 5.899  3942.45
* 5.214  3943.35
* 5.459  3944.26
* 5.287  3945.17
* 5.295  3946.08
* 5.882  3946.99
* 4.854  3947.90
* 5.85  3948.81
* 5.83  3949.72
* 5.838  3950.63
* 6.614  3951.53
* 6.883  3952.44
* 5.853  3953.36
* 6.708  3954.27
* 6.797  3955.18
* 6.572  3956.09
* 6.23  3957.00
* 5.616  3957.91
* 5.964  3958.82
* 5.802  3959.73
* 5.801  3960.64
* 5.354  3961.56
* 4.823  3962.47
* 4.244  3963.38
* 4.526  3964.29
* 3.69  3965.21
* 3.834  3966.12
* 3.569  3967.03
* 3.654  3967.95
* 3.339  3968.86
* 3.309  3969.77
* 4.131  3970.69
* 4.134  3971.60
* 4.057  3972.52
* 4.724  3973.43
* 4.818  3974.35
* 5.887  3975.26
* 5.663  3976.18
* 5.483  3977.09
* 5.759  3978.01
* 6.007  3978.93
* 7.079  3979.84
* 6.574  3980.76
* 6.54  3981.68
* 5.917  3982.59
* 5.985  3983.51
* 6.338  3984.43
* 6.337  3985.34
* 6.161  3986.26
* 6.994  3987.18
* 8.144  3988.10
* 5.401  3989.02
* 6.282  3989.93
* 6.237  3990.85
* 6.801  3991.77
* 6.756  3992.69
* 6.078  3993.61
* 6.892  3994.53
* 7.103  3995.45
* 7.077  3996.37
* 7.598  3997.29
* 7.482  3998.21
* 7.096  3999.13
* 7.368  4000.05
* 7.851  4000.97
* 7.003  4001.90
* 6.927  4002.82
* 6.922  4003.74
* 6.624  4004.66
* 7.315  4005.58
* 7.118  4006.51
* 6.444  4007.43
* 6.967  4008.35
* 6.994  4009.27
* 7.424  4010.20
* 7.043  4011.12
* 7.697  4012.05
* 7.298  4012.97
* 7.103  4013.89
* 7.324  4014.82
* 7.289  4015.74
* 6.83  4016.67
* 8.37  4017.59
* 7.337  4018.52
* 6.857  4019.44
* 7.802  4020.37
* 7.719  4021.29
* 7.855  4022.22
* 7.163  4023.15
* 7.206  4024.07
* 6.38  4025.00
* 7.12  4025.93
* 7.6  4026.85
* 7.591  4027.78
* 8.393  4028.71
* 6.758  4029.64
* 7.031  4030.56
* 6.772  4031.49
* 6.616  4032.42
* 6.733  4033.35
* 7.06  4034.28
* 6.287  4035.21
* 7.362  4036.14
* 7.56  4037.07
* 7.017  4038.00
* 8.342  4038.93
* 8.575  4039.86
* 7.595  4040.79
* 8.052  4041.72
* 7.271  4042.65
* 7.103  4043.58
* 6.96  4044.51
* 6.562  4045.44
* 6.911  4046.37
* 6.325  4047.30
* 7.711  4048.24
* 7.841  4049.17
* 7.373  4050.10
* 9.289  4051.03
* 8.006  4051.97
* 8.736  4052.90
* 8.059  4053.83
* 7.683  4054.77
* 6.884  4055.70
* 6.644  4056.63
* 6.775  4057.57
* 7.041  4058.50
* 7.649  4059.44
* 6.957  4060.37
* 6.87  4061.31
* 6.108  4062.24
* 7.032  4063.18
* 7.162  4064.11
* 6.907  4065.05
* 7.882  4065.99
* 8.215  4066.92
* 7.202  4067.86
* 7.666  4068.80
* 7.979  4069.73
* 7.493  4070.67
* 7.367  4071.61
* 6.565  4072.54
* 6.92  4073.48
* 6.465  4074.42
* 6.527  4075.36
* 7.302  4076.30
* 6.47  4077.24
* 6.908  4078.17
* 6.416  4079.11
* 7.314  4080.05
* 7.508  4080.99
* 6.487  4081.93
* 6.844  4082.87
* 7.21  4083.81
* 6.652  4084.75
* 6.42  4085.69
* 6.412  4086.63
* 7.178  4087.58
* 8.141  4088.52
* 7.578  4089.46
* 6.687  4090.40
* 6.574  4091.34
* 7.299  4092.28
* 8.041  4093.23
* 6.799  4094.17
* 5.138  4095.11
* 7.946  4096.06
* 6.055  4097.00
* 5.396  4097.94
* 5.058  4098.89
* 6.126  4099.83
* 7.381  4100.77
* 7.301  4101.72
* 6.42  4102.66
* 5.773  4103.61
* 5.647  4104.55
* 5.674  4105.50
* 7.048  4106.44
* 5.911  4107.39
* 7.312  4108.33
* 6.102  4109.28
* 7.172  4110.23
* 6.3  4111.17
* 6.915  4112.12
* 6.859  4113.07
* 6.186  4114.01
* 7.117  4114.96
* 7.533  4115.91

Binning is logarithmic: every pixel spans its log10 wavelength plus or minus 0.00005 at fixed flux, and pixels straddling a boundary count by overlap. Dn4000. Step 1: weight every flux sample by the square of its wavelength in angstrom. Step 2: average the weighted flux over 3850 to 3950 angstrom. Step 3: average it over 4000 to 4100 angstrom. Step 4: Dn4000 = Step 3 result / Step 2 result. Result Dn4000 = 1.38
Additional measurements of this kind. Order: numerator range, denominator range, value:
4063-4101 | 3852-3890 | 1.36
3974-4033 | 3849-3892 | 1.31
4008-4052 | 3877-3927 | 1.35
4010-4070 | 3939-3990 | 1.39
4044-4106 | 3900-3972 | 1.38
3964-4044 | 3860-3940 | 1.25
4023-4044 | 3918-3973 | 1.47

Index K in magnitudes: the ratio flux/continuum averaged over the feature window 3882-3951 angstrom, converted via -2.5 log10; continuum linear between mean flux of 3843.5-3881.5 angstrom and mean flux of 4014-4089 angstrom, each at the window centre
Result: 0.13 mag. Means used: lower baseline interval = 5.78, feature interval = 5.49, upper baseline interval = 7.25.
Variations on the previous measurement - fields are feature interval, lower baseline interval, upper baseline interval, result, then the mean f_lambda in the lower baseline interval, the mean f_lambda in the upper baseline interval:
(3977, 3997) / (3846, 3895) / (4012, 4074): 0.05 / 5.6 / 7.34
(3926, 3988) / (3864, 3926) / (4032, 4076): 0.22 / 5.84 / 7.31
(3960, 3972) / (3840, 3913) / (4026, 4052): 0.49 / 5.63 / 7.37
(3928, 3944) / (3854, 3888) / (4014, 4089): 0.35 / 5.69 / 7.25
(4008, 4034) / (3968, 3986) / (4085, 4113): -0.24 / 5.35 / 6.62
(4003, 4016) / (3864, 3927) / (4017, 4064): -0.01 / 5.84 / 7.34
